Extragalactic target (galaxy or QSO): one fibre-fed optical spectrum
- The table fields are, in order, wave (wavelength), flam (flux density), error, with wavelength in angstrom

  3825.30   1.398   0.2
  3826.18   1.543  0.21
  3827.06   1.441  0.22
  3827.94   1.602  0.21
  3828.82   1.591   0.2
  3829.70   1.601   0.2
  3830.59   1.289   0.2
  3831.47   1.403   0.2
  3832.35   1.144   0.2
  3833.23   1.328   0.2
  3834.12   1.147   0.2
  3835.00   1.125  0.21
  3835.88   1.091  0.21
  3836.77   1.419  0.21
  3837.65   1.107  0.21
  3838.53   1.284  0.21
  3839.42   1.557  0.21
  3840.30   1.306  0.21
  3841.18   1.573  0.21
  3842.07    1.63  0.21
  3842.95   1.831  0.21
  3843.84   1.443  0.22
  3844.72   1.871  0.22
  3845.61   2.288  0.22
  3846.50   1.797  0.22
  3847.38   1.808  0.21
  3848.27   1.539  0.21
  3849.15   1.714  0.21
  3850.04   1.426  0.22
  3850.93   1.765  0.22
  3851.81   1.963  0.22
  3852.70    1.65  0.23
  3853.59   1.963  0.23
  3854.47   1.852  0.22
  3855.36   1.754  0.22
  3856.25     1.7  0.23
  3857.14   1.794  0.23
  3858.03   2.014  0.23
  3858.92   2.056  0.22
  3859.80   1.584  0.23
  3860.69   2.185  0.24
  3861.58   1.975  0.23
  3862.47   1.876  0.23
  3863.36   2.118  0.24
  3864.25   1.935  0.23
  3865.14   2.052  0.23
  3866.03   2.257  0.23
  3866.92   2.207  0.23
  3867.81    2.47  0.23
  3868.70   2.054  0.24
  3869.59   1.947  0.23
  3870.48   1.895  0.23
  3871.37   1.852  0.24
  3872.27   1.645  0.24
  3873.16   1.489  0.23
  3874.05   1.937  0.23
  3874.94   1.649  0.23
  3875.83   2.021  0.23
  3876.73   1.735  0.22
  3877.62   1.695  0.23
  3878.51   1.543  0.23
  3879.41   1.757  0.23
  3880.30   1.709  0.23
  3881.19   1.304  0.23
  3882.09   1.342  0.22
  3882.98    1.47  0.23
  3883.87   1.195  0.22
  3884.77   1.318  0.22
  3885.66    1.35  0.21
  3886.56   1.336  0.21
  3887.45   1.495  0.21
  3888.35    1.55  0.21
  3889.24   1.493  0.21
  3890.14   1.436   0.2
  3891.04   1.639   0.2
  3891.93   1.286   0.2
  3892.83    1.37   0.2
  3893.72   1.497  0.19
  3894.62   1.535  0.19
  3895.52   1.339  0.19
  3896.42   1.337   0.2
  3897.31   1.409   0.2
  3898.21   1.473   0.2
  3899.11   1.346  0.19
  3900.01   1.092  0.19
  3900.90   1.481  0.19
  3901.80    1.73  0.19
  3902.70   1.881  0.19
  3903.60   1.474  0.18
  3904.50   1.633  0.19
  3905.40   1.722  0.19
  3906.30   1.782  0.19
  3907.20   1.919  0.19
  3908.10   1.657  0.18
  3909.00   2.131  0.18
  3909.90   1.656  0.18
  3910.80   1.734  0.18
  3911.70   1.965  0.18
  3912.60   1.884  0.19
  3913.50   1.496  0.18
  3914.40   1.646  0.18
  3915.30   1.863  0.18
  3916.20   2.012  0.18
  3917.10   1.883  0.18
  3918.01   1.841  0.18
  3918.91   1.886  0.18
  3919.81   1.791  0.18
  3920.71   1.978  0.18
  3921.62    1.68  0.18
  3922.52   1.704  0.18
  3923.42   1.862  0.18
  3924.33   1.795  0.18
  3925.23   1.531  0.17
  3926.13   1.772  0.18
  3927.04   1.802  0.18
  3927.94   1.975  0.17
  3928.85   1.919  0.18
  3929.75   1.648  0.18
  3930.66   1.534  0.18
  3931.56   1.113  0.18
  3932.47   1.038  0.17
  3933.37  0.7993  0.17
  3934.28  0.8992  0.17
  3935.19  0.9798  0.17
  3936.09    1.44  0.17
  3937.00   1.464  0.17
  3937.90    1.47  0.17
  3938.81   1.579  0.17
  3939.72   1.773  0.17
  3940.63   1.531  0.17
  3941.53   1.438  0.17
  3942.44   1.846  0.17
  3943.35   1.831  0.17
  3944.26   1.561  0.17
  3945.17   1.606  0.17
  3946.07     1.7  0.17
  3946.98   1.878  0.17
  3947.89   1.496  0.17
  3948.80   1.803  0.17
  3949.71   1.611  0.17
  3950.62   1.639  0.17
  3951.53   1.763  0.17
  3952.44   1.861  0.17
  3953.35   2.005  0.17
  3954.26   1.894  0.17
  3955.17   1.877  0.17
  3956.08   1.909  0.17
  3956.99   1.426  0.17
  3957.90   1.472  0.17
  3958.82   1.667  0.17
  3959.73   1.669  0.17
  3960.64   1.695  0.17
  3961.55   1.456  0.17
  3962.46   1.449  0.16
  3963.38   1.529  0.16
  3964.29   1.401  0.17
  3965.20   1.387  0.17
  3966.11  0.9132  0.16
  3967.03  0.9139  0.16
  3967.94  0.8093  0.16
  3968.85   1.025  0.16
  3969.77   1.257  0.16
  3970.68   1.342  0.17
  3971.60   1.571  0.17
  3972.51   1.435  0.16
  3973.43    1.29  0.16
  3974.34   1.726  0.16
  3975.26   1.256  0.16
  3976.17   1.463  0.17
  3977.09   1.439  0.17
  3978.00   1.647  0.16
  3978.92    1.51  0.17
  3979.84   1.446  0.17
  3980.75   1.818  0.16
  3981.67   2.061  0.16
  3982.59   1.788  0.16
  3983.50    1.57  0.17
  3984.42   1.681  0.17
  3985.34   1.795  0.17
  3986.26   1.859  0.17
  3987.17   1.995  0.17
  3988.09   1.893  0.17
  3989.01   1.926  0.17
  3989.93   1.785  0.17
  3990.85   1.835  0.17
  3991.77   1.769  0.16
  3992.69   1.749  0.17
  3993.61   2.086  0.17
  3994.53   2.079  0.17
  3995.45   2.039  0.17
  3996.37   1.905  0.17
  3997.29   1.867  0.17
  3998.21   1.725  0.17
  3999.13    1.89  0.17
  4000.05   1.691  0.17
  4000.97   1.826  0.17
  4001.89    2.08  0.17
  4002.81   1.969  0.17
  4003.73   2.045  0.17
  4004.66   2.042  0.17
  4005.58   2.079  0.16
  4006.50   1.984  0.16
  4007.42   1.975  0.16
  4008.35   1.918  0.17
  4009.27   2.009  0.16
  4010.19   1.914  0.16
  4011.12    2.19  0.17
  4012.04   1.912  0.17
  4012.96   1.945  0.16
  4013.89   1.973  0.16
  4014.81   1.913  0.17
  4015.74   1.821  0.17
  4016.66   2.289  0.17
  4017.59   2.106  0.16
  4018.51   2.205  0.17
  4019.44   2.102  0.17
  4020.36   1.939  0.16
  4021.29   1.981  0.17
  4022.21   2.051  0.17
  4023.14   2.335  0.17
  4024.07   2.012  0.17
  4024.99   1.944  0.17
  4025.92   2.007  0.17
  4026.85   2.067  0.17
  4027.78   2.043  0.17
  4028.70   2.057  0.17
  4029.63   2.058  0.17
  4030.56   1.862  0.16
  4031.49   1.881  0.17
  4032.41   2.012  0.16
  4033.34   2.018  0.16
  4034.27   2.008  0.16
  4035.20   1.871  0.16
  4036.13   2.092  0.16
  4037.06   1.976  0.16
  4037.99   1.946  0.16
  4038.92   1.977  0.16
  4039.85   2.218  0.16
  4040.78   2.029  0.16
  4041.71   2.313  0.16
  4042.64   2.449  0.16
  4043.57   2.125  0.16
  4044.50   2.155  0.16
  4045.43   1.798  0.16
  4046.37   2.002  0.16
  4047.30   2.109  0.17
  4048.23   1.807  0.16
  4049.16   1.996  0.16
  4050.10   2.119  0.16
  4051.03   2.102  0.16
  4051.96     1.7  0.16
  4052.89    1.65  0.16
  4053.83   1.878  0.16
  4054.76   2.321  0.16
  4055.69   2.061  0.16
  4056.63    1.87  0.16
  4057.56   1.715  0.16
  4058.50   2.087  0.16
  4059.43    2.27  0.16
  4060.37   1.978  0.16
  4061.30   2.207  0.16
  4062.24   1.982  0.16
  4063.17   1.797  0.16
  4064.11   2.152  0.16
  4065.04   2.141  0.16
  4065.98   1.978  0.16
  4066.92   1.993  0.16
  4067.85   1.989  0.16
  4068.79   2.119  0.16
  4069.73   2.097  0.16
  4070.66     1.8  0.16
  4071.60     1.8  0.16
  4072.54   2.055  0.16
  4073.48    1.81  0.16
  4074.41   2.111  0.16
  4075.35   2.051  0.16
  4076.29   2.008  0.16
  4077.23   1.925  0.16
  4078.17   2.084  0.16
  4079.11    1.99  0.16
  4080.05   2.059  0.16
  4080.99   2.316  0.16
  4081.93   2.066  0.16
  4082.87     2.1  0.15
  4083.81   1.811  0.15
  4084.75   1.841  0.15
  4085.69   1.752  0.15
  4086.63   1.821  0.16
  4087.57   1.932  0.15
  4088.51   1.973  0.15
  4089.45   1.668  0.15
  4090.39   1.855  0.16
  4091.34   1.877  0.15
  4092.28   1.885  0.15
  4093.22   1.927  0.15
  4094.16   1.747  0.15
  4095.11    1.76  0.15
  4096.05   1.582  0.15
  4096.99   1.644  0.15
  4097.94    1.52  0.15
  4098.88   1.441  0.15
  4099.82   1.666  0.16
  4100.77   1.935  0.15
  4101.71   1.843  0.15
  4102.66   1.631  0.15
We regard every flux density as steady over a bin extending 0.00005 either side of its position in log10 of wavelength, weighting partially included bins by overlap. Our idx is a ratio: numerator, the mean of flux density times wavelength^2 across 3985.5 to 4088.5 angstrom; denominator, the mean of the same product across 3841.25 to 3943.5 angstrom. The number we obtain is 1.28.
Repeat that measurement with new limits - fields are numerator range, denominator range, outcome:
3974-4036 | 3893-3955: 1.21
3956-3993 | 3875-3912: 1.04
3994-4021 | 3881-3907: 1.43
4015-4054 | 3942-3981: 1.37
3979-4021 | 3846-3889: 1.16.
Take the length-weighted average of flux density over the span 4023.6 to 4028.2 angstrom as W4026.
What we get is 2.01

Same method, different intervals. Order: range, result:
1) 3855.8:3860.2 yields 1.83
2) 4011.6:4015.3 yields 1.93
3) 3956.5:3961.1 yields 1.59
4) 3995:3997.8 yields 1.93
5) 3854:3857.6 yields 1.78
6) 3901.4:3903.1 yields 1.8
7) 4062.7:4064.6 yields 1.98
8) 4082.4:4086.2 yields 1.88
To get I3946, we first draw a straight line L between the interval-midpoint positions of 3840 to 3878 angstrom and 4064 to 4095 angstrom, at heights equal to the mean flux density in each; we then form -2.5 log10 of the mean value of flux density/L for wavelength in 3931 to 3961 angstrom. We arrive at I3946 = 0.20 mag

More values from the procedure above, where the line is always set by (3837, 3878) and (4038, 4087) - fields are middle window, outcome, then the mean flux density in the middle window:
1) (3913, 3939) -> 0.17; 1.6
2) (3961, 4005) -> 0.18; 1.65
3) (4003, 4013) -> -0.03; 2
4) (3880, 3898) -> 0.28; 1.42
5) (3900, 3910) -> 0.09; 1.71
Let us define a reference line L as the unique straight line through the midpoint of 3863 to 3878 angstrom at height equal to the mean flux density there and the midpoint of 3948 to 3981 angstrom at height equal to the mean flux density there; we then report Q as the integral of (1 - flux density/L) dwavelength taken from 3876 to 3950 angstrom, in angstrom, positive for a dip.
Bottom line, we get 6.3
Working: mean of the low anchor 1.94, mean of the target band 1.59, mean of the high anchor 1.51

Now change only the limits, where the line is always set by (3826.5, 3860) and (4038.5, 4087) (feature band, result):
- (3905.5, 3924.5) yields -1.0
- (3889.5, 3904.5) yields 2.0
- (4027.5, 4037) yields -0.2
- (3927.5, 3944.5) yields 2.9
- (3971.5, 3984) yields 1.9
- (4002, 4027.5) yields -1.4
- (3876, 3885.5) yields 0.8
